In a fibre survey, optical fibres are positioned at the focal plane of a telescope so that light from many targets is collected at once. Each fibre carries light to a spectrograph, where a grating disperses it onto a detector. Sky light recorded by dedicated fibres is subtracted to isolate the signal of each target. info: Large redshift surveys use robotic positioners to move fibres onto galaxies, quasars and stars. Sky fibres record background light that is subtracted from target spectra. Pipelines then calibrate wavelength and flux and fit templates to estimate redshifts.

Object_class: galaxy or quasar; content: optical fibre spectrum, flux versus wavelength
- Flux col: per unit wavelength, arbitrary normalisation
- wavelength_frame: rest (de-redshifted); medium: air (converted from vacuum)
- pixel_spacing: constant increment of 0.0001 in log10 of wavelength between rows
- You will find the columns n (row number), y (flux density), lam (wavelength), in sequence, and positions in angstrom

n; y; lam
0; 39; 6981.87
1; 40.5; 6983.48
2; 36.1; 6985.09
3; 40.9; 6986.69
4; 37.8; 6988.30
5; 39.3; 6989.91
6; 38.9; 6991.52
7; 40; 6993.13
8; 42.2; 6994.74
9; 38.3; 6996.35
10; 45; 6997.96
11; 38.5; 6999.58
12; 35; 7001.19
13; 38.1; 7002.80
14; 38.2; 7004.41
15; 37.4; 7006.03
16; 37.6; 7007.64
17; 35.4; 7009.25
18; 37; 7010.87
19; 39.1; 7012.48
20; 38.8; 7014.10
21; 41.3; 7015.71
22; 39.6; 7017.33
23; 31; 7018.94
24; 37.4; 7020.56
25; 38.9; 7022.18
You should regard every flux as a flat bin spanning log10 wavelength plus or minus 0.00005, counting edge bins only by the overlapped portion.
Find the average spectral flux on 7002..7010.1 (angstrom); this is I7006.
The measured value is 37.3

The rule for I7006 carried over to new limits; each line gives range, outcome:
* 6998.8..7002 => 36.8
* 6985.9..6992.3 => 39.2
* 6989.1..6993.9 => 39.4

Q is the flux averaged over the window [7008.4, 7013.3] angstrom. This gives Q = 37.2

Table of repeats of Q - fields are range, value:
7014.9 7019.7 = 37.4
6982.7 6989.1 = 38.9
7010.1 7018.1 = 39.2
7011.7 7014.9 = 38.9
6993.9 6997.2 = 40.3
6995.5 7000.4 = 40.6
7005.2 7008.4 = 37.5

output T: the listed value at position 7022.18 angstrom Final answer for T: 38.9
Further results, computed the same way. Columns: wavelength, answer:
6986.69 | 40.9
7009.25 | 35.4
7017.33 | 39.6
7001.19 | 35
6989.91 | 39.3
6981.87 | 39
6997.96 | 45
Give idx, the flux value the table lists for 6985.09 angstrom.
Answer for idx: 36.1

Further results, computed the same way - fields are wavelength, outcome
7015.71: 41.3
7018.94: 31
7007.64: 37.6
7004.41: 38.2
